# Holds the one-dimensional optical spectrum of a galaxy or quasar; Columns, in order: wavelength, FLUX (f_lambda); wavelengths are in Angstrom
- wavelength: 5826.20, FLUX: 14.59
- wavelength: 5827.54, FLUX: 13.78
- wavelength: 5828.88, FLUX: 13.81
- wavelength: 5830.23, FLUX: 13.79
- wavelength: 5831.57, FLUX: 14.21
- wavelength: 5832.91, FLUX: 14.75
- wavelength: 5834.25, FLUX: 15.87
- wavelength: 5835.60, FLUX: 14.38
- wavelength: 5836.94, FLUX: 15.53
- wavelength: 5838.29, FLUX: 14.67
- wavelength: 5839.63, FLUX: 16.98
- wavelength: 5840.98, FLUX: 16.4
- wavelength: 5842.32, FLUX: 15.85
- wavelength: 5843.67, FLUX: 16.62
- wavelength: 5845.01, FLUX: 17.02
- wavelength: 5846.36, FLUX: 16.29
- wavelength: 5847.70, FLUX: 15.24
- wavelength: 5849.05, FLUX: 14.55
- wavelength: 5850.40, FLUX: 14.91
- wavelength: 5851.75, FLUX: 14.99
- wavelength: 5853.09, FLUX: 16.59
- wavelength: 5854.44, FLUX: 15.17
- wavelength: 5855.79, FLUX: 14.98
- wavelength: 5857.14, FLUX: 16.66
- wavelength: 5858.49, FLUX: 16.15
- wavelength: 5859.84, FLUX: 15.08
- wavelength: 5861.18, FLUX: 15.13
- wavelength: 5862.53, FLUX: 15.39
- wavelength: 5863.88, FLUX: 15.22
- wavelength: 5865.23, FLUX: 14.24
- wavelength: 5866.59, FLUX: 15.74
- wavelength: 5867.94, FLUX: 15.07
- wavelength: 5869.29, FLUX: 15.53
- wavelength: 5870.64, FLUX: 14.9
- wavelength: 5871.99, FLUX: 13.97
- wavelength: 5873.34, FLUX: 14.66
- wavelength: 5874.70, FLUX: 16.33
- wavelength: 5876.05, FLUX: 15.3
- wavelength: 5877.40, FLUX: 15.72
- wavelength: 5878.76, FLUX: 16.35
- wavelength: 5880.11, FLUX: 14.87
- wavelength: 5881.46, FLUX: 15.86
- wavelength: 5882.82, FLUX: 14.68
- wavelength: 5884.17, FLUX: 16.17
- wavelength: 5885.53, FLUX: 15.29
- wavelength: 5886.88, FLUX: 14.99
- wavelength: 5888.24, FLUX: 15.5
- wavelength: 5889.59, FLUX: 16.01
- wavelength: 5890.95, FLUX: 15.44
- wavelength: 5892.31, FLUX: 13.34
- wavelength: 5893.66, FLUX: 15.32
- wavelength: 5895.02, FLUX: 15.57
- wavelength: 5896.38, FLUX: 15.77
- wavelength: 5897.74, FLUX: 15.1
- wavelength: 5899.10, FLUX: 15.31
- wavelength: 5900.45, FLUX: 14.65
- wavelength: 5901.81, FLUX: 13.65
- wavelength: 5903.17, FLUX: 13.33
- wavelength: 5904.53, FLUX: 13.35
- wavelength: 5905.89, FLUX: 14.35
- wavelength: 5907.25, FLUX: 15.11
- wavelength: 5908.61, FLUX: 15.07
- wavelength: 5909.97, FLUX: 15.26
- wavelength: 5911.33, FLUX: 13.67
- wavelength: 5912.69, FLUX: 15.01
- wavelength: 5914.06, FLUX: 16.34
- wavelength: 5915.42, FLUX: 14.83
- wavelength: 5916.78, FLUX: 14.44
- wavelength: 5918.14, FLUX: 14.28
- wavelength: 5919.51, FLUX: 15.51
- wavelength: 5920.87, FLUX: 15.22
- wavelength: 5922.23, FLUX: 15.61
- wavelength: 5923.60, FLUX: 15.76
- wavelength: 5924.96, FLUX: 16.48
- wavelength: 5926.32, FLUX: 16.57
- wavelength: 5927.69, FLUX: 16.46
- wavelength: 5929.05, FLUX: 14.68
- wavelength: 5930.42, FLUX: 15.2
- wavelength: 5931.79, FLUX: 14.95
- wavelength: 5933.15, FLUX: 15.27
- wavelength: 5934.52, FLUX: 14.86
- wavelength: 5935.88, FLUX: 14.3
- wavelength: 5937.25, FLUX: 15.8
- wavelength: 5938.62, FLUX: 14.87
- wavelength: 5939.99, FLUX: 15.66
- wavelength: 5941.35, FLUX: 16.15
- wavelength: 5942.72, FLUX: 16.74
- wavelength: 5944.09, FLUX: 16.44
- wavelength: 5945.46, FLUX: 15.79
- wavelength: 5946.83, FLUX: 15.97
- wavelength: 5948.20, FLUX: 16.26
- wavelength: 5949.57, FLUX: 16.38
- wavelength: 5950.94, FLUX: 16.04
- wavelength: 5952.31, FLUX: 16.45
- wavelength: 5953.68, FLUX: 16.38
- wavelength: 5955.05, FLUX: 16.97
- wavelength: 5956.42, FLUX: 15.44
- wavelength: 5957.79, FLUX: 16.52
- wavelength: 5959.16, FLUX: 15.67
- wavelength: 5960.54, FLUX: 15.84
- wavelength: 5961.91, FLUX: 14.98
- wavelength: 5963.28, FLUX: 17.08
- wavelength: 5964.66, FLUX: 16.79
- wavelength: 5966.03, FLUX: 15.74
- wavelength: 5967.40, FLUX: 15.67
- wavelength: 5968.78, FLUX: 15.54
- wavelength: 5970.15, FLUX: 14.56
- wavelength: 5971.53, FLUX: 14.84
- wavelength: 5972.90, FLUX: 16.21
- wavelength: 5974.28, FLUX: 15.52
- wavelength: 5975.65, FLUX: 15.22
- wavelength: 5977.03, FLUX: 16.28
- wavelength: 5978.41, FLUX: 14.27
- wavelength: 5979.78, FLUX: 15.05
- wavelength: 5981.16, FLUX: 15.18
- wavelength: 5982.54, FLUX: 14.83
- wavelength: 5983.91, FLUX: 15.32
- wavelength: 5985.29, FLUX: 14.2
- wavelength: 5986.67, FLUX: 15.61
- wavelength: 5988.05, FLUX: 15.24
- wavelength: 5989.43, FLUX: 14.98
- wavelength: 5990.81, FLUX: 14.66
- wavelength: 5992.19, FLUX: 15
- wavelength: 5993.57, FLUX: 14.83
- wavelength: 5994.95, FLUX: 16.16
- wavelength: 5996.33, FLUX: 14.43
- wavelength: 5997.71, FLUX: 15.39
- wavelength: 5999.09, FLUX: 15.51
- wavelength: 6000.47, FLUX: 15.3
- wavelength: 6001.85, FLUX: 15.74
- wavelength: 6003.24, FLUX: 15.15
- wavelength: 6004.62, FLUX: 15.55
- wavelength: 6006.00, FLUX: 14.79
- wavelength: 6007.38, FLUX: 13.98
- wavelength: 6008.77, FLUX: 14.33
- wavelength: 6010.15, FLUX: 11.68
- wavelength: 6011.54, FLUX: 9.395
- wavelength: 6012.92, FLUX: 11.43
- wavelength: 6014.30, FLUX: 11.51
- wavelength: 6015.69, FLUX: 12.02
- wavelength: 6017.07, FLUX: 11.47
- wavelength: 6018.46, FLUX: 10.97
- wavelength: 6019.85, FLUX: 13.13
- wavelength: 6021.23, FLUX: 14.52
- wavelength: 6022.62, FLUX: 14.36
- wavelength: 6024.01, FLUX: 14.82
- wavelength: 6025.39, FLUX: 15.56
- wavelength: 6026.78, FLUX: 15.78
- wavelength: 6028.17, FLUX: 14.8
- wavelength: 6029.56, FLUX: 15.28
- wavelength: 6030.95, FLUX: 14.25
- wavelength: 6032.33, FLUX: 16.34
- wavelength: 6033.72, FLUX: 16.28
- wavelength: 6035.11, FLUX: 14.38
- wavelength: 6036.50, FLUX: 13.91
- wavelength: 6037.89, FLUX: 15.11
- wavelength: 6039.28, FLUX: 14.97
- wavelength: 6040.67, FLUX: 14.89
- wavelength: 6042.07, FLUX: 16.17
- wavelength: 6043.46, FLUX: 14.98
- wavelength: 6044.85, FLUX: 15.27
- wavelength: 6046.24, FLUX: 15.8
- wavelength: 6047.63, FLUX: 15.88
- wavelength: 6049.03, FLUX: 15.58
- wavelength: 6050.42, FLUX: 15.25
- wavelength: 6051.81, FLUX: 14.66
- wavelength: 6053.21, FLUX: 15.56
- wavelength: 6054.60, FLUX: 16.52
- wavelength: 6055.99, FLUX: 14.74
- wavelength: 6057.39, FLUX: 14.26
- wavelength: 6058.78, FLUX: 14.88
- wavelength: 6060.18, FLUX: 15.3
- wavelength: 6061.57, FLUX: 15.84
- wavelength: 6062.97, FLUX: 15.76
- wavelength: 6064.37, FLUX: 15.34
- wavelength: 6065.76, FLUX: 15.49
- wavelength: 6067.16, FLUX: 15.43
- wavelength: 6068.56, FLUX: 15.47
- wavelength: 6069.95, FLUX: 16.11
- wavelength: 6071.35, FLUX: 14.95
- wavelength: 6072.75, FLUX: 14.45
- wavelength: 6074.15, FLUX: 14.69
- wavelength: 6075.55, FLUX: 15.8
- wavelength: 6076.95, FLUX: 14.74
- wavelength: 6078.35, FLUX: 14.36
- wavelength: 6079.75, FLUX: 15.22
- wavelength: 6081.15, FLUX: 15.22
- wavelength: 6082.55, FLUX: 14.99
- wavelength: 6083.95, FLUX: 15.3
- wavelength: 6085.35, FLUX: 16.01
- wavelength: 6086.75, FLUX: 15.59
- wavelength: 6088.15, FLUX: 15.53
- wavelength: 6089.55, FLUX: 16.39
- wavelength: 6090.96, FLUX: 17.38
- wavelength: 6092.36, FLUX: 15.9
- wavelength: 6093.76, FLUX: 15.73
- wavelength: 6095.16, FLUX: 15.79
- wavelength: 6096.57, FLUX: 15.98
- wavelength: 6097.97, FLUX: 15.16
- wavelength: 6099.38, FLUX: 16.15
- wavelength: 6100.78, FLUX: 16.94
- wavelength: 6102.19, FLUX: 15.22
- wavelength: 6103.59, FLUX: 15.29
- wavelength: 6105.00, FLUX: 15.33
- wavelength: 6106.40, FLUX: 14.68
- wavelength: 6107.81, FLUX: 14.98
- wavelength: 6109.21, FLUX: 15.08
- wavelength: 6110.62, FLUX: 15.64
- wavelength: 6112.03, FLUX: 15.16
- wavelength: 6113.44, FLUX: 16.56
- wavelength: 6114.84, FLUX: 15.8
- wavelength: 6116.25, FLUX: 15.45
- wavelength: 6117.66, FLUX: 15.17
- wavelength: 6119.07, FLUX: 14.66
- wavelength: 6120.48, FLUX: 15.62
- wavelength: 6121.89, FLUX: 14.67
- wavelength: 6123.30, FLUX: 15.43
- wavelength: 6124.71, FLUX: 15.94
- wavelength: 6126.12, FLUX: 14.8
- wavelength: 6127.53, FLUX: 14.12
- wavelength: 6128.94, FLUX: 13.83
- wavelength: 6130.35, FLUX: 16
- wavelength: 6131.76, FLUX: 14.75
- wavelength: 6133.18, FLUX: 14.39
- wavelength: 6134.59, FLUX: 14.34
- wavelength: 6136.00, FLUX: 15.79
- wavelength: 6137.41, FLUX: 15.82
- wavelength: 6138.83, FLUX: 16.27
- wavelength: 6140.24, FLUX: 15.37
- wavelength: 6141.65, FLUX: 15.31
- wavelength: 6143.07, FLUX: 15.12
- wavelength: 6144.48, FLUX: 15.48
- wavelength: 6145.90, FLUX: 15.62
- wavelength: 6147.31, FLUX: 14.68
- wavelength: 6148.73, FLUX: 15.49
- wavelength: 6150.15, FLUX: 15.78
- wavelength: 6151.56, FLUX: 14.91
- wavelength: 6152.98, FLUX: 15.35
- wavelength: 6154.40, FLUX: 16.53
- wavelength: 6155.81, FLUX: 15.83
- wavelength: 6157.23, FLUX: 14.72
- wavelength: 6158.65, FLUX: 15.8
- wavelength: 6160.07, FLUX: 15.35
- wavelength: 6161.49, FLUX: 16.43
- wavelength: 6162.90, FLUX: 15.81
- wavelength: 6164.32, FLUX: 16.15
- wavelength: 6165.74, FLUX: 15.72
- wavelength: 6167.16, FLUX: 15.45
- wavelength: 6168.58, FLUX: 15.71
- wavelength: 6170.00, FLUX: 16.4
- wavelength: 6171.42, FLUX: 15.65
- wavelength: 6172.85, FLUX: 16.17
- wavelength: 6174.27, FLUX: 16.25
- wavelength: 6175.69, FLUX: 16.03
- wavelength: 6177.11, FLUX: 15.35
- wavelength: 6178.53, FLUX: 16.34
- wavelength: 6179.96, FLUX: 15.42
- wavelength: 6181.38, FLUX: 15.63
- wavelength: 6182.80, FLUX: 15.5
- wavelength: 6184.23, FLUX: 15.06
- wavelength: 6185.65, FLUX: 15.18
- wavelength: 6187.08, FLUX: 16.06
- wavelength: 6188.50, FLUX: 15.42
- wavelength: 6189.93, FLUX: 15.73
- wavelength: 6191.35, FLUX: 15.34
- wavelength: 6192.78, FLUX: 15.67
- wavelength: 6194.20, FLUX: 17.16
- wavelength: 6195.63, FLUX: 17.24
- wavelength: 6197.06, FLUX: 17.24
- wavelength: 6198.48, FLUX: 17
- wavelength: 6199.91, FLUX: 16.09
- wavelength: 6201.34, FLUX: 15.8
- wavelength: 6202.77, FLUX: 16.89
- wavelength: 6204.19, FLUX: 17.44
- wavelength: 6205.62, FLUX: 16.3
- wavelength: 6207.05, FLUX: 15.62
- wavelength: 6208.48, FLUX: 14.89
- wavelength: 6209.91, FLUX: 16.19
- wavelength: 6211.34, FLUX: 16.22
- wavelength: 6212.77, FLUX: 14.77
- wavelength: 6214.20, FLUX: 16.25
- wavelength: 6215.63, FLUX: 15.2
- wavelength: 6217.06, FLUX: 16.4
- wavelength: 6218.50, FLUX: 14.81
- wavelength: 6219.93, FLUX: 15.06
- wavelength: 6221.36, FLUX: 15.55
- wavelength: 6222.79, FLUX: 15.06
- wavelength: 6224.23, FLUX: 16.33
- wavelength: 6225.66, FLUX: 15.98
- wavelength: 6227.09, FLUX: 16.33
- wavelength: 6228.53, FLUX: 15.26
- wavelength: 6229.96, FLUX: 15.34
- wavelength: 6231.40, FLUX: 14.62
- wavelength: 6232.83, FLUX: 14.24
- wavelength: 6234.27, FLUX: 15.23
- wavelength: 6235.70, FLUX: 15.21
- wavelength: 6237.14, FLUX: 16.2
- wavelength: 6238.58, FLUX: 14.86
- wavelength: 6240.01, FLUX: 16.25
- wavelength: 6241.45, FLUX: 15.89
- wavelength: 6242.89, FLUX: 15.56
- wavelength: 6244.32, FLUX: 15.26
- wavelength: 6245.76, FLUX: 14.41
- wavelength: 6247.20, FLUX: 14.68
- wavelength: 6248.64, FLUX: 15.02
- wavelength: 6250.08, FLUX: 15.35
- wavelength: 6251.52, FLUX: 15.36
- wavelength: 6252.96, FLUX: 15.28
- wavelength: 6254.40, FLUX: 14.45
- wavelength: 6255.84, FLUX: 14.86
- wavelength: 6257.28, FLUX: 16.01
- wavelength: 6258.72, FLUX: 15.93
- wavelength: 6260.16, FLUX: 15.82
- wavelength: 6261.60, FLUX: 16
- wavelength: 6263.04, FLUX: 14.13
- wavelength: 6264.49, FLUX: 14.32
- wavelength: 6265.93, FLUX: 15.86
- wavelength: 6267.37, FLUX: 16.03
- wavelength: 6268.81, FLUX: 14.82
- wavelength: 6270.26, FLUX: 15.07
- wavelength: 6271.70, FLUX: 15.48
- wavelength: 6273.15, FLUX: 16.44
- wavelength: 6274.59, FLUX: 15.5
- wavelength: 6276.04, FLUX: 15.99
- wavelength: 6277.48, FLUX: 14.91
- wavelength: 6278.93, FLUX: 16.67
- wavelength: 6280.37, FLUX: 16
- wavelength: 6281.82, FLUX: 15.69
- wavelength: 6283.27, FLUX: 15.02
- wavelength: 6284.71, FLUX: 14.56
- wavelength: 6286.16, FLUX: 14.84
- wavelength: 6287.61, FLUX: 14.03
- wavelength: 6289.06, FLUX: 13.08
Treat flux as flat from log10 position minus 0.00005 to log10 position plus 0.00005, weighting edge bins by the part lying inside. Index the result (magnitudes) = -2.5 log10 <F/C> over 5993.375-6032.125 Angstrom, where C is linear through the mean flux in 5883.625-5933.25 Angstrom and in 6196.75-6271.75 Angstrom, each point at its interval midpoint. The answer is 0.09 mag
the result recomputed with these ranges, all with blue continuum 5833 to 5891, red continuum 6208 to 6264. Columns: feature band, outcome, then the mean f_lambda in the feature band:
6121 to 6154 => 0.02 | 15.2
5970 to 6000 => 0.02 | 15.2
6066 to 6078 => 0.02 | 15.2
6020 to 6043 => 0.03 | 15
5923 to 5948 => -0.01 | 15.7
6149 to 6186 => -0.02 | 15.7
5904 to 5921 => 0.05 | 14.8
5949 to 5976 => -0.03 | 15.9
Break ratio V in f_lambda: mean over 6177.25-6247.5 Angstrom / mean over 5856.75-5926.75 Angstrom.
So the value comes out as 1.0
